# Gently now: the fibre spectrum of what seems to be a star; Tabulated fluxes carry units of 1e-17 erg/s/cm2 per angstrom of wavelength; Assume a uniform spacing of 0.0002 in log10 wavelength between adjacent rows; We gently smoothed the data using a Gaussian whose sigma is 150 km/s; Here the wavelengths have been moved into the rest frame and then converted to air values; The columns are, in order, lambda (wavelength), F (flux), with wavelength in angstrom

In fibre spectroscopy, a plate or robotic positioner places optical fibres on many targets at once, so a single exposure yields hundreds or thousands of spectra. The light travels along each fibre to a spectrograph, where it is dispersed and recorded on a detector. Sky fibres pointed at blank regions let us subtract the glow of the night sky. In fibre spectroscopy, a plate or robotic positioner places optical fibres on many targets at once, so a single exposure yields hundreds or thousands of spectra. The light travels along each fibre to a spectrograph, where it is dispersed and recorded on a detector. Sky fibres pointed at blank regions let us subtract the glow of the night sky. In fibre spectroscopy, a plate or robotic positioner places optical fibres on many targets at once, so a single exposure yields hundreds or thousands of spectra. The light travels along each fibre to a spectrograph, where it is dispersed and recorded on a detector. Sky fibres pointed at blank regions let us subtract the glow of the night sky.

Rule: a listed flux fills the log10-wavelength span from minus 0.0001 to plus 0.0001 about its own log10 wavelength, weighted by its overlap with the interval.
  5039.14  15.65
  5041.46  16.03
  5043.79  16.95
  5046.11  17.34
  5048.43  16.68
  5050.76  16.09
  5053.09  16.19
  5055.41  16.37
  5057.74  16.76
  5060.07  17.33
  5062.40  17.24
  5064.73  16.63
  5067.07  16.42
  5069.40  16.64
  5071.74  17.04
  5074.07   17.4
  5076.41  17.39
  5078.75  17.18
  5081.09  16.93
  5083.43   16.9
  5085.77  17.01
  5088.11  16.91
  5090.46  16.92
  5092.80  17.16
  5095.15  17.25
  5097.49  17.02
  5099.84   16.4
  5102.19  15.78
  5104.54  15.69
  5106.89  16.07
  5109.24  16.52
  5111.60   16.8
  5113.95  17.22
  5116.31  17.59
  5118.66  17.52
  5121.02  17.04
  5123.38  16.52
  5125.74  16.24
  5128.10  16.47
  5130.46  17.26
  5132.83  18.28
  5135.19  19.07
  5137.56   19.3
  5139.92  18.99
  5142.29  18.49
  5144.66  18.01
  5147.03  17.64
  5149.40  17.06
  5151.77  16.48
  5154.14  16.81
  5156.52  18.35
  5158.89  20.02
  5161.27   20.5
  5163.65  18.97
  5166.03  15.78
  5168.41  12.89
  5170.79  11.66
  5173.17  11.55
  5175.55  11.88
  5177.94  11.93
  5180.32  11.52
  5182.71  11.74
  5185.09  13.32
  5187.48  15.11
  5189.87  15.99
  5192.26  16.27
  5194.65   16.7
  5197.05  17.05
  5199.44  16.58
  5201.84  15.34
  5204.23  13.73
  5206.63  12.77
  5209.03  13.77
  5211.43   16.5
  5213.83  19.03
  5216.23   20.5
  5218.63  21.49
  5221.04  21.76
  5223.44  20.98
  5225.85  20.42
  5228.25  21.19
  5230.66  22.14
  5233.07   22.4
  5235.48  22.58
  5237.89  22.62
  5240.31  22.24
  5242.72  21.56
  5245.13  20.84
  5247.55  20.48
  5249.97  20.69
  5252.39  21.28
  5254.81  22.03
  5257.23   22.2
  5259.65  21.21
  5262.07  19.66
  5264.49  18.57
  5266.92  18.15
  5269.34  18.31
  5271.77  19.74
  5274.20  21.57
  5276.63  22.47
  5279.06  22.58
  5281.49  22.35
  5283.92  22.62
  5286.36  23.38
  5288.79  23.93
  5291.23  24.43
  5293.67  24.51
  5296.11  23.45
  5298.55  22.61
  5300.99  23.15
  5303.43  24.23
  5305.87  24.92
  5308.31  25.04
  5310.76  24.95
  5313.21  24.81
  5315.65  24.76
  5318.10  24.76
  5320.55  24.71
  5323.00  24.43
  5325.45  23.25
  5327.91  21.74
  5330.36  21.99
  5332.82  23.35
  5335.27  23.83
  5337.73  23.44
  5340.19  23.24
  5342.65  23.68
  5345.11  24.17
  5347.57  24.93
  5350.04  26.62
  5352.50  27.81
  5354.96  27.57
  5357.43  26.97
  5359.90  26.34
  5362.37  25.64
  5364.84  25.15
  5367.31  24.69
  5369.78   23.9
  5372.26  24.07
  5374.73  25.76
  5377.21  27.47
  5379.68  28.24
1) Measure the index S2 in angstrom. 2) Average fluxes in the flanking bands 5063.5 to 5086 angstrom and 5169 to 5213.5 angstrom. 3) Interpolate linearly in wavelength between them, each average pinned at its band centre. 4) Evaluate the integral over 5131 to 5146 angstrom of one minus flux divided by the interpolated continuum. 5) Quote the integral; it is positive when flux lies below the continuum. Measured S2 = -3.1 angstrom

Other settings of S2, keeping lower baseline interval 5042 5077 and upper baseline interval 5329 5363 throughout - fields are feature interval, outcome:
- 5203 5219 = 3.45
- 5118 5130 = 1.21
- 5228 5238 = -0.23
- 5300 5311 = -0.30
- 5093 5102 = 0.55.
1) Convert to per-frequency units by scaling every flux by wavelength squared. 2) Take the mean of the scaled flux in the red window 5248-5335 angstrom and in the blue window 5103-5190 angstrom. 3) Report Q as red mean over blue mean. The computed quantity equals 1.47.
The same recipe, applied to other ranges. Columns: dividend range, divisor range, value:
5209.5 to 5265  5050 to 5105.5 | 1.33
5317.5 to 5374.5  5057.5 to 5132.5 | 1.61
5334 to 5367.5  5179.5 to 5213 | 1.81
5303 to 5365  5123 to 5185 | 1.63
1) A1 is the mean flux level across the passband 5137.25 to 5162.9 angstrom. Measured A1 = 18.3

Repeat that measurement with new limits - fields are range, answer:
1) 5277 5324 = 24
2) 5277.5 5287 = 22.7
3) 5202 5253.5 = 19.9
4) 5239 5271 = 20.5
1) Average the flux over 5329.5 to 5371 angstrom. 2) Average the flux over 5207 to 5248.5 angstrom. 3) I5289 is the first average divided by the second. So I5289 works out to 1.2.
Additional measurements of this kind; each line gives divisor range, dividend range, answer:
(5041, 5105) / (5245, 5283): 1.24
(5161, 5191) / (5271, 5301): 1.65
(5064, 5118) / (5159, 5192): 0.85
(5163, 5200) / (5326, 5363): 1.74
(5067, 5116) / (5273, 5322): 1.41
